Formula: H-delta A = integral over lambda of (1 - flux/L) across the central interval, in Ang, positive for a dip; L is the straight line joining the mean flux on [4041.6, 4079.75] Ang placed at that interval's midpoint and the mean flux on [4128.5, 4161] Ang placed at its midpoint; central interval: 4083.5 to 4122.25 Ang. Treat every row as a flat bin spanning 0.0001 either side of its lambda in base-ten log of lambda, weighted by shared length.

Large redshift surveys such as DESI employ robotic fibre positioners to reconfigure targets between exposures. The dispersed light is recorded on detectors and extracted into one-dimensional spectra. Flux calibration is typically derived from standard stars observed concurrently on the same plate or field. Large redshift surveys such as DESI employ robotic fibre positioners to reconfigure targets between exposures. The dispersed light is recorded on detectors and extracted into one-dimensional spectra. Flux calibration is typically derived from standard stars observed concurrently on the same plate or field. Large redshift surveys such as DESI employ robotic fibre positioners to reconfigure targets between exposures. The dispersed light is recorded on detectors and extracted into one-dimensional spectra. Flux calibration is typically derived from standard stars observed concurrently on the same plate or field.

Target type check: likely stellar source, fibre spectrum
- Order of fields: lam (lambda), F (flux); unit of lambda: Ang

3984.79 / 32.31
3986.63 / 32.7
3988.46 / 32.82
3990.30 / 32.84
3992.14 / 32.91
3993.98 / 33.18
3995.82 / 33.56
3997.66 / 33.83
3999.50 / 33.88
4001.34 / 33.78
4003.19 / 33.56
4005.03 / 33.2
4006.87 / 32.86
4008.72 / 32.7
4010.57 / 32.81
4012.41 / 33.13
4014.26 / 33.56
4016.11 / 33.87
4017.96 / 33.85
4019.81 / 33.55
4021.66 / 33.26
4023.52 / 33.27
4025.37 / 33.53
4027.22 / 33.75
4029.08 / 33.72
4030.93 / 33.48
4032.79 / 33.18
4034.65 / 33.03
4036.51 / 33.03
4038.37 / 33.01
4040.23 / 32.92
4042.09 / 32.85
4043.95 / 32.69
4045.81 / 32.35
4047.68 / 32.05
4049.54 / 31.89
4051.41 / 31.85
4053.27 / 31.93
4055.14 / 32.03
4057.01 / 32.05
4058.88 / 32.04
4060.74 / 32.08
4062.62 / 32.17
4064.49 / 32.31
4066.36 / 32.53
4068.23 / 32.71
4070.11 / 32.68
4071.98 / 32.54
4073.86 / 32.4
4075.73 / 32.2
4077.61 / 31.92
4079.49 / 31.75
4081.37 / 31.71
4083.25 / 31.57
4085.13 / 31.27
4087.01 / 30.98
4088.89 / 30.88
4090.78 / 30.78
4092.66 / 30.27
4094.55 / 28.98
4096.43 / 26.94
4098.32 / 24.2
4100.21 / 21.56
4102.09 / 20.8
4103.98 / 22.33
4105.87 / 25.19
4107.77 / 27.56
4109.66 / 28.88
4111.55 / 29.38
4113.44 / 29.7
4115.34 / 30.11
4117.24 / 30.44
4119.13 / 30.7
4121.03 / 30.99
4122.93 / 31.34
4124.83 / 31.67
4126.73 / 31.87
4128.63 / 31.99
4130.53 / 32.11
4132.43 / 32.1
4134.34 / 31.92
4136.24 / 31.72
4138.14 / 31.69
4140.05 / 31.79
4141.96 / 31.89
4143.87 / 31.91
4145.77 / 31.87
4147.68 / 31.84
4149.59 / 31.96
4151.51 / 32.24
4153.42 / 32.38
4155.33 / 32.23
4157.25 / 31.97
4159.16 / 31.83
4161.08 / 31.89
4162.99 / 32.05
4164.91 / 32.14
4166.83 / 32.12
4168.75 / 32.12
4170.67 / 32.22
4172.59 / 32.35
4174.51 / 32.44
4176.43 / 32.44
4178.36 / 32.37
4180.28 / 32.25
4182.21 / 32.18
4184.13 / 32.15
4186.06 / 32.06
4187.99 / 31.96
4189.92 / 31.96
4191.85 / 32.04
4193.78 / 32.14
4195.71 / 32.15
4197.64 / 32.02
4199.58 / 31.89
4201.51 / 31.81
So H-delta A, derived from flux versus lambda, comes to 4.7 Ang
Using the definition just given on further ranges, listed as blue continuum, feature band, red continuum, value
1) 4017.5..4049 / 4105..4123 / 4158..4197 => 1.8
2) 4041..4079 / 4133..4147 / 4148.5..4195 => 0.1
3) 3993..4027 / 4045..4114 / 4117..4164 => 5.2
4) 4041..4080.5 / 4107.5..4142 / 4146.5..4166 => 1.2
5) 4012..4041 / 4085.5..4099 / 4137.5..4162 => 1.4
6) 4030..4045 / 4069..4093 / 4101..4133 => -0.6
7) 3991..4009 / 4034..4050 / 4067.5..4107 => -0.7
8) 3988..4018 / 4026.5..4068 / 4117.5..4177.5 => 0.4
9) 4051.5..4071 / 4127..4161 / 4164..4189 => 0.3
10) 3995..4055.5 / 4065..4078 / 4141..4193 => 0.1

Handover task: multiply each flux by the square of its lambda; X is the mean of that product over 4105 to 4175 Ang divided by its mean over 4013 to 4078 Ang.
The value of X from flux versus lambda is 1.0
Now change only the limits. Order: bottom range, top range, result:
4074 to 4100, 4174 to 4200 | 1.12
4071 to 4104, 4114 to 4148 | 1.10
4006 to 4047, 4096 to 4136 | 0.91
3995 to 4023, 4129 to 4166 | 1.02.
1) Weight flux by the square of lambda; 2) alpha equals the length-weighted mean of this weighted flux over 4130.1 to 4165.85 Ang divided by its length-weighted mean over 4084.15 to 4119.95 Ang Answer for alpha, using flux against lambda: 1.2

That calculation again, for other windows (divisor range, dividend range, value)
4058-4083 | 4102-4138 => 0.95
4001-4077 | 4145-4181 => 1.04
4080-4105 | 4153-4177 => 1.19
